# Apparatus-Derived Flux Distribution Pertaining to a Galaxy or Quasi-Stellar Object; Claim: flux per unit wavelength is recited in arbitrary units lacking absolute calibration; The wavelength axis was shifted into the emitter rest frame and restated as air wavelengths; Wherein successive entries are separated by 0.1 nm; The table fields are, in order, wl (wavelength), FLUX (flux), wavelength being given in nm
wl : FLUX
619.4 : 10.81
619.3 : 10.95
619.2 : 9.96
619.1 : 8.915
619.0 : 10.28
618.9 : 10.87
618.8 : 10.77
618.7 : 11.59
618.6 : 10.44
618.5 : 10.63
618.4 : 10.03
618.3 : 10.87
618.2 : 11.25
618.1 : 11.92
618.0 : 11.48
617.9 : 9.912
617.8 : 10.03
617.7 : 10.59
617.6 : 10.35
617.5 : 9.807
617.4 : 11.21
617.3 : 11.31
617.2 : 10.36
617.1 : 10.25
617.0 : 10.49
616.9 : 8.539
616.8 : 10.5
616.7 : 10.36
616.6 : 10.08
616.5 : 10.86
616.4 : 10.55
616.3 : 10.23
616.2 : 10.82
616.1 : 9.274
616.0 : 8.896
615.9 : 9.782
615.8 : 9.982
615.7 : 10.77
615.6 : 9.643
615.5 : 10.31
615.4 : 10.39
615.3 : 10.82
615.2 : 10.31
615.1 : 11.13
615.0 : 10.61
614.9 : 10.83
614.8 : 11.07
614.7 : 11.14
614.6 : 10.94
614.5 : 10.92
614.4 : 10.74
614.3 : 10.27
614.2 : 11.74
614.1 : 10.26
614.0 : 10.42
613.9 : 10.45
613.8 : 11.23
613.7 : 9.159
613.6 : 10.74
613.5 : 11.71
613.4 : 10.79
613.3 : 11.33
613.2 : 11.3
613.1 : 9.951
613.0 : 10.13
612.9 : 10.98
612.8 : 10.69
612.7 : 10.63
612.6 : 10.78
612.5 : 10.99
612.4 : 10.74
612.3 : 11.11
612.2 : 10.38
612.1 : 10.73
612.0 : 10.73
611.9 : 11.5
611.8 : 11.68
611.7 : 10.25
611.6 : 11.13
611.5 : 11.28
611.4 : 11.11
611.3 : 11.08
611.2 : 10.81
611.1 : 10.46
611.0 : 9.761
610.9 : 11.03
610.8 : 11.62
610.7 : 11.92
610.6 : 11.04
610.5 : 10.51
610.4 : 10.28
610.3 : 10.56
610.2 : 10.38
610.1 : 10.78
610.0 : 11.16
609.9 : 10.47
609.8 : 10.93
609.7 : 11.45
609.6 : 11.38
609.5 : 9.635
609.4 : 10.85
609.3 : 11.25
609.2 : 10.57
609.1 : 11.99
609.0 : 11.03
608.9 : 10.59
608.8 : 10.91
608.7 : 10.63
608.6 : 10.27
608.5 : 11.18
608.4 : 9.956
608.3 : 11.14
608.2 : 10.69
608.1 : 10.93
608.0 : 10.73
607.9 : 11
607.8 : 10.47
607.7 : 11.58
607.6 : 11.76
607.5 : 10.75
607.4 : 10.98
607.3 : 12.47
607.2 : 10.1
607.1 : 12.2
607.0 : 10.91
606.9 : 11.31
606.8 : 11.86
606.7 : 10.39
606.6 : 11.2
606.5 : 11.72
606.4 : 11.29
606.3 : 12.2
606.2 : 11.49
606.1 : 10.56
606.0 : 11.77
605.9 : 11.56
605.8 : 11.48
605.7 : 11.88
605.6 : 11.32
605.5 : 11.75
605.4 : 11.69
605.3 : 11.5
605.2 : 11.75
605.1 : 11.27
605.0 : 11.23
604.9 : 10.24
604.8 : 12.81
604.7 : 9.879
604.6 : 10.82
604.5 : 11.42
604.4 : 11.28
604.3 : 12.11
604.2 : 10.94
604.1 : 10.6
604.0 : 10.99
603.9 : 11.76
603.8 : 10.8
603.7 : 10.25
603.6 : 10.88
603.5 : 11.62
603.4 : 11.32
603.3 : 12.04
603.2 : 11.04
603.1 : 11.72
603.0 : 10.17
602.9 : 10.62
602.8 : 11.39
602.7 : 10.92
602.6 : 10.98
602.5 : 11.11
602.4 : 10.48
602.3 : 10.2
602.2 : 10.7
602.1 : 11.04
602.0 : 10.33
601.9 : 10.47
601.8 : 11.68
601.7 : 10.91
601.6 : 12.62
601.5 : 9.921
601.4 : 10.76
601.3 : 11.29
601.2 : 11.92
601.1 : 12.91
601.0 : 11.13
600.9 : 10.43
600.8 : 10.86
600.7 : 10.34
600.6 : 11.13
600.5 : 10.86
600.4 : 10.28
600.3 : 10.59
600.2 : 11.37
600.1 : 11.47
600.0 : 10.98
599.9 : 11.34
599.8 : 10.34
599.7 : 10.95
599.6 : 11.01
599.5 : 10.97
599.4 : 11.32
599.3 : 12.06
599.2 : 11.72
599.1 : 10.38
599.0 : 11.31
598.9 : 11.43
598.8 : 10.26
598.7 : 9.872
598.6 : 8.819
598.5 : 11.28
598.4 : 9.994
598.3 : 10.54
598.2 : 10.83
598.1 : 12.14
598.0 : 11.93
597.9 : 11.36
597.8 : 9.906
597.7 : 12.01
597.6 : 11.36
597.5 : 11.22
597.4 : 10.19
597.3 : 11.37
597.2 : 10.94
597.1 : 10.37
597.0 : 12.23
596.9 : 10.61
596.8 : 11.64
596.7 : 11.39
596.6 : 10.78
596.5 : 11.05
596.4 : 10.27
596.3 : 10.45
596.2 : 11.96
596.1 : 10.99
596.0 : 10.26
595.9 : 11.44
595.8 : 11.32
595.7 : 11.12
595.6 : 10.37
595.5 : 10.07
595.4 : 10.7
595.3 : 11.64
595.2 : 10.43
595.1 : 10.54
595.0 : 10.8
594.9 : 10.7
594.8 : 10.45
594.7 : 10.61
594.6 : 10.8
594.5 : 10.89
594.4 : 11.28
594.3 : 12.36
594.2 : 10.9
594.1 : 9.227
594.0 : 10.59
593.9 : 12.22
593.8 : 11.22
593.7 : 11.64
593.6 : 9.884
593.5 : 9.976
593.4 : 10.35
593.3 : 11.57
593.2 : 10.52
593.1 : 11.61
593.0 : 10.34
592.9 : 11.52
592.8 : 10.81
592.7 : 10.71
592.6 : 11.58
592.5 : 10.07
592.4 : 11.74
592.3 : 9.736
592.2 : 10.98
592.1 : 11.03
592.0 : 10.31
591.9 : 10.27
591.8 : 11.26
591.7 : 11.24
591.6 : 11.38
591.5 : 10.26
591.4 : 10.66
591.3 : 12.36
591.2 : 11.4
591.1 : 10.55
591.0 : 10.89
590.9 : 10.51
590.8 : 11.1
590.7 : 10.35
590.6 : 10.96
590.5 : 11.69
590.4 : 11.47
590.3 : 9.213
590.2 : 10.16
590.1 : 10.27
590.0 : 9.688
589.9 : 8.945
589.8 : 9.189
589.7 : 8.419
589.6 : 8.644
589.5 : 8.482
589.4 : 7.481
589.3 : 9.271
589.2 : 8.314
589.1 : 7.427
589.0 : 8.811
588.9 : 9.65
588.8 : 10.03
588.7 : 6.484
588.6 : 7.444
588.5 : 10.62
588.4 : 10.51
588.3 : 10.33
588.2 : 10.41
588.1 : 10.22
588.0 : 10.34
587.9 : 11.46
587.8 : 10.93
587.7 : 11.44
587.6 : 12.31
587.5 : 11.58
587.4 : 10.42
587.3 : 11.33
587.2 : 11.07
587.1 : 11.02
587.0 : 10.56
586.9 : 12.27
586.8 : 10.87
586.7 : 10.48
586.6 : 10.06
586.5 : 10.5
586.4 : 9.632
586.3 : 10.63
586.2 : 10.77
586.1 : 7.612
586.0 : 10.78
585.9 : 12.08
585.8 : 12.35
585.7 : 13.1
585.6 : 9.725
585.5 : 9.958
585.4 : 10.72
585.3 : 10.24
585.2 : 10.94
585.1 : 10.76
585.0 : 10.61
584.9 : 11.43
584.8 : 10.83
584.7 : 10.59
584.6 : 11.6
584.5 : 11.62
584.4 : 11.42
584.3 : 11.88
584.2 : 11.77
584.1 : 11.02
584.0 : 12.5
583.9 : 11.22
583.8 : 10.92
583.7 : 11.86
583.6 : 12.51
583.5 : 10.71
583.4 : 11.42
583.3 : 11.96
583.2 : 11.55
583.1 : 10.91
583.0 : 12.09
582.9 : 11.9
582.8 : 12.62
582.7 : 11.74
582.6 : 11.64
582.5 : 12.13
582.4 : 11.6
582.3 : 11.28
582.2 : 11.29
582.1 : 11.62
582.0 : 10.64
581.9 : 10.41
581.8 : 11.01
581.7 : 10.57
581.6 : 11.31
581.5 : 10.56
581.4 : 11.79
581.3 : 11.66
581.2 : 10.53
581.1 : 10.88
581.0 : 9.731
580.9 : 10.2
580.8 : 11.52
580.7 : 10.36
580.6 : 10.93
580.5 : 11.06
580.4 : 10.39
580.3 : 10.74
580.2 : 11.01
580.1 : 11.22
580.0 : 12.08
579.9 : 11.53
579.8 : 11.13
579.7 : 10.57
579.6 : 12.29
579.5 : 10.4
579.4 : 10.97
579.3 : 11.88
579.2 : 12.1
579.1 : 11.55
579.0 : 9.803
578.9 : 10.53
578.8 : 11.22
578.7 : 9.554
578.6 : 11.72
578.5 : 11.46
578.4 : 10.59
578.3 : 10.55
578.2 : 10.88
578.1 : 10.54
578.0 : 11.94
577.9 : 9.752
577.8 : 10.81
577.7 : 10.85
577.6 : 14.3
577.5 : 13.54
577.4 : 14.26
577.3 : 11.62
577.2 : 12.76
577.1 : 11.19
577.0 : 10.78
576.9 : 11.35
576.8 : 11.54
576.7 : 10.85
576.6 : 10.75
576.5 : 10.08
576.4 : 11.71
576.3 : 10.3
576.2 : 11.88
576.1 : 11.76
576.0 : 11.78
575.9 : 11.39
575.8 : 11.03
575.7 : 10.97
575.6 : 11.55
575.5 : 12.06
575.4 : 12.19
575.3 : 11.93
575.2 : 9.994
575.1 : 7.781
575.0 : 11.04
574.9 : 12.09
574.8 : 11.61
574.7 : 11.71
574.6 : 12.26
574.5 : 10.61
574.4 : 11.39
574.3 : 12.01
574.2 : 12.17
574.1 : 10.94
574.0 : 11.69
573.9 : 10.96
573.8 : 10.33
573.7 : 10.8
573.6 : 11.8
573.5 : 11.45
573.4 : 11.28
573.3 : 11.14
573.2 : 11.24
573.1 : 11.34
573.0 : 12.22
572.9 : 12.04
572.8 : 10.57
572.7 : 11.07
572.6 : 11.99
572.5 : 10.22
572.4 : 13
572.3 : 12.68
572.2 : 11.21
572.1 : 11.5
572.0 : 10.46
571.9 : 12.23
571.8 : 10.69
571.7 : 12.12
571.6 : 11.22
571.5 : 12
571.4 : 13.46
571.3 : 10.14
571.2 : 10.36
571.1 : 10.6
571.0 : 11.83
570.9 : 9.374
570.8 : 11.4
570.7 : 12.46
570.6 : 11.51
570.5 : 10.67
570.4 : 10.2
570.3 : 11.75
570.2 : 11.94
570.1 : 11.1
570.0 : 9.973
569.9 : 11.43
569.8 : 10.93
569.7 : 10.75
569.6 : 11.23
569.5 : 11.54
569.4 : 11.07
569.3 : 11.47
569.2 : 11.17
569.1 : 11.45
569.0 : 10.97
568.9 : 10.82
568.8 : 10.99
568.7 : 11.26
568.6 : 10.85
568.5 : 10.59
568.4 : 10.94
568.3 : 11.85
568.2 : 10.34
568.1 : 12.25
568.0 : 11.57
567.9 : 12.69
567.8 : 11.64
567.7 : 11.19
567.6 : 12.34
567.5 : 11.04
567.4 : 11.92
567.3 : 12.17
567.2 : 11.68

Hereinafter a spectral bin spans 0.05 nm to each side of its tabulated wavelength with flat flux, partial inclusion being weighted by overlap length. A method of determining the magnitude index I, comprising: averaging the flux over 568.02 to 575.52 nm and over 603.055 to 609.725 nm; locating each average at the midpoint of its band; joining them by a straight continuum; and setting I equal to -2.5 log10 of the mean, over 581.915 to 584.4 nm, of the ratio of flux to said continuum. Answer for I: -0.03 mag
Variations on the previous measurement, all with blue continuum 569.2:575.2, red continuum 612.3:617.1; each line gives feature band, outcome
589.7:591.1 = 0.07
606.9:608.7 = -0.04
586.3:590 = 0.11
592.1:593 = 0.00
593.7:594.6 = -0.02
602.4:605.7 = -0.05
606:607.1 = -0.07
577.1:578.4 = -0.05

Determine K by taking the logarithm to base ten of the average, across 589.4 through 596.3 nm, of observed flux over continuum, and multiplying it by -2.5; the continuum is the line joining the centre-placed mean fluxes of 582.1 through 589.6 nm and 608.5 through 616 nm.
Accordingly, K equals 0.01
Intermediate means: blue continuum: 10.7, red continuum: 10.8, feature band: 10.7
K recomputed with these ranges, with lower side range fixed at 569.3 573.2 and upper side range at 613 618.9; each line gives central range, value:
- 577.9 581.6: 0.019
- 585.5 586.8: 0.044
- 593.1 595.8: 0.010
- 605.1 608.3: -0.061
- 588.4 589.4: 0.256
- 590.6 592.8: 0.009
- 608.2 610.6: -0.012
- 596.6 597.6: -0.022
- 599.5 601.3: -0.023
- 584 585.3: -0.012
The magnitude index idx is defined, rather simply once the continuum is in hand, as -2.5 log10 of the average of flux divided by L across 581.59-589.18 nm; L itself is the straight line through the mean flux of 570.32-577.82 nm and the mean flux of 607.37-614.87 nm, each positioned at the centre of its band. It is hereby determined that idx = 0.04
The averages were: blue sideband 11.4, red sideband 10.8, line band 10.9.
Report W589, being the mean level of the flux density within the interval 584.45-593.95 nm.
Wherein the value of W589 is 10.5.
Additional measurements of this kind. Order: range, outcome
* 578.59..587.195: 11.1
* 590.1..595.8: 10.8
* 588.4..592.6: 10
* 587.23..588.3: 11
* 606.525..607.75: 11.3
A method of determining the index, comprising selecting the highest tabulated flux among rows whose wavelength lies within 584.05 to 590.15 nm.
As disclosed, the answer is 13.1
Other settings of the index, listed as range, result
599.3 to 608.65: 12.91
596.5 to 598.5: 12.23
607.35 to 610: 11.99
